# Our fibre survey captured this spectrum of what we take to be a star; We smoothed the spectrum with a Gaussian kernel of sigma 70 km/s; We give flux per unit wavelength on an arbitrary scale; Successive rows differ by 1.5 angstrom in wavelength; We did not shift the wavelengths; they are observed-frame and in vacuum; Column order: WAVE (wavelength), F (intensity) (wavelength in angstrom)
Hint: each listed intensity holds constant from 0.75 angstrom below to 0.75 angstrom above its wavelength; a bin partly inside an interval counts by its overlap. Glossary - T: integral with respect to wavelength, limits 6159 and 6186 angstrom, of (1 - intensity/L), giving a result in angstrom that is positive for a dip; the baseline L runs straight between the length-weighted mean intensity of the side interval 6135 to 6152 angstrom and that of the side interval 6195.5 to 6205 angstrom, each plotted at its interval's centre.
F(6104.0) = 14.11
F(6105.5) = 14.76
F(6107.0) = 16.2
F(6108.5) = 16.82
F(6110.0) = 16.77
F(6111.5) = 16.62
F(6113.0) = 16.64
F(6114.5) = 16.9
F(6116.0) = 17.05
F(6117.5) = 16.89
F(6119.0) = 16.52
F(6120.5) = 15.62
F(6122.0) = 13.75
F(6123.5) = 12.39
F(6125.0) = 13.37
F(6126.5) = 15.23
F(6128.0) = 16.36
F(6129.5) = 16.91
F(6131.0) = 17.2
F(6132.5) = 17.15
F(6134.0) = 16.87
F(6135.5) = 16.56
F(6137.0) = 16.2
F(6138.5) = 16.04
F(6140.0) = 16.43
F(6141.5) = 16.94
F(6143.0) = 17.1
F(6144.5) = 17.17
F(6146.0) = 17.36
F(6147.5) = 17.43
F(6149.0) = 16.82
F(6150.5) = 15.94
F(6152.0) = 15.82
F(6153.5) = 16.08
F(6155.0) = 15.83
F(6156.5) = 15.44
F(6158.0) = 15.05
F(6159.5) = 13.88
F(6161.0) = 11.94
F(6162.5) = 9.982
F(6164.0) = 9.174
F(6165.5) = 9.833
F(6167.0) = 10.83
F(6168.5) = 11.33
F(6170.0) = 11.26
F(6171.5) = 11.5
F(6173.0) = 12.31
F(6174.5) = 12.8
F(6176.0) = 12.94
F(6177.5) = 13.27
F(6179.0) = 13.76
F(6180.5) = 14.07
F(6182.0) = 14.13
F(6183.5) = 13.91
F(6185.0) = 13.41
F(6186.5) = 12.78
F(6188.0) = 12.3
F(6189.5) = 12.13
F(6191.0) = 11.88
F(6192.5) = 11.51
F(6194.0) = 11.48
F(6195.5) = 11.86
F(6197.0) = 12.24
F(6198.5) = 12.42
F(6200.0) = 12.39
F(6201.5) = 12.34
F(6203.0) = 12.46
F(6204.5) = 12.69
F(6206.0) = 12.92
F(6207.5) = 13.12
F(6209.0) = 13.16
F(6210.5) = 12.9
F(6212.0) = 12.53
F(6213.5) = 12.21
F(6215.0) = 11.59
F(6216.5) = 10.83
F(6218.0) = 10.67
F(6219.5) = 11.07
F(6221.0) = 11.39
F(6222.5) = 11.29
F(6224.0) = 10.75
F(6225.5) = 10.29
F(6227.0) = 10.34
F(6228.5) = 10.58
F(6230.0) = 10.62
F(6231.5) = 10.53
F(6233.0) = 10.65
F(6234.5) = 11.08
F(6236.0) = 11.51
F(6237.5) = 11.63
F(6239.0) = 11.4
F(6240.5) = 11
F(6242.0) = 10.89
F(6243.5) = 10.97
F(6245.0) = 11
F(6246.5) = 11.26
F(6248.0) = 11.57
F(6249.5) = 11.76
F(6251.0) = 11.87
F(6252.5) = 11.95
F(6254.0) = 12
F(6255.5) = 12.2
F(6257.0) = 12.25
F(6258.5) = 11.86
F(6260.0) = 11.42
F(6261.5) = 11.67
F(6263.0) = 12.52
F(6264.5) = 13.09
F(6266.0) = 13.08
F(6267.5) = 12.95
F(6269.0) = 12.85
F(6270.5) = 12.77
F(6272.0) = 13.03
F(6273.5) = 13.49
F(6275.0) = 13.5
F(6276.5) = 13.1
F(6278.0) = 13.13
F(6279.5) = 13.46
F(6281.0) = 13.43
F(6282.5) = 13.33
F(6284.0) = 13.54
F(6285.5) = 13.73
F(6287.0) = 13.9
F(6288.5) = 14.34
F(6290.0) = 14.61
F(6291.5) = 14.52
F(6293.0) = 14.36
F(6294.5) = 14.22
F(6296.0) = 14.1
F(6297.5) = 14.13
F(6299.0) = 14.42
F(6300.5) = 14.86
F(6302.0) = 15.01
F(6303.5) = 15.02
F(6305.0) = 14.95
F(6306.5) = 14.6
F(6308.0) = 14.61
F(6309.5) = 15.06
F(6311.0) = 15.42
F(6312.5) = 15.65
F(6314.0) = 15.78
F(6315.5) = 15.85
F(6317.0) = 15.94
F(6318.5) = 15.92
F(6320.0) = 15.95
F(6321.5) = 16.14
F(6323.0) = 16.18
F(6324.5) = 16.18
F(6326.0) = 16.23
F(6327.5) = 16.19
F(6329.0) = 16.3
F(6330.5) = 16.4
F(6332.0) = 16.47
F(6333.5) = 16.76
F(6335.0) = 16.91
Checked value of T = 4.1 angstrom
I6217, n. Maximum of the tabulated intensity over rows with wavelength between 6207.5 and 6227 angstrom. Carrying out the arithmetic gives 13.16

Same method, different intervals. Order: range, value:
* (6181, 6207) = 14.13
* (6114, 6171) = 17.43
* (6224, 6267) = 13.09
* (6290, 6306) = 15.02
